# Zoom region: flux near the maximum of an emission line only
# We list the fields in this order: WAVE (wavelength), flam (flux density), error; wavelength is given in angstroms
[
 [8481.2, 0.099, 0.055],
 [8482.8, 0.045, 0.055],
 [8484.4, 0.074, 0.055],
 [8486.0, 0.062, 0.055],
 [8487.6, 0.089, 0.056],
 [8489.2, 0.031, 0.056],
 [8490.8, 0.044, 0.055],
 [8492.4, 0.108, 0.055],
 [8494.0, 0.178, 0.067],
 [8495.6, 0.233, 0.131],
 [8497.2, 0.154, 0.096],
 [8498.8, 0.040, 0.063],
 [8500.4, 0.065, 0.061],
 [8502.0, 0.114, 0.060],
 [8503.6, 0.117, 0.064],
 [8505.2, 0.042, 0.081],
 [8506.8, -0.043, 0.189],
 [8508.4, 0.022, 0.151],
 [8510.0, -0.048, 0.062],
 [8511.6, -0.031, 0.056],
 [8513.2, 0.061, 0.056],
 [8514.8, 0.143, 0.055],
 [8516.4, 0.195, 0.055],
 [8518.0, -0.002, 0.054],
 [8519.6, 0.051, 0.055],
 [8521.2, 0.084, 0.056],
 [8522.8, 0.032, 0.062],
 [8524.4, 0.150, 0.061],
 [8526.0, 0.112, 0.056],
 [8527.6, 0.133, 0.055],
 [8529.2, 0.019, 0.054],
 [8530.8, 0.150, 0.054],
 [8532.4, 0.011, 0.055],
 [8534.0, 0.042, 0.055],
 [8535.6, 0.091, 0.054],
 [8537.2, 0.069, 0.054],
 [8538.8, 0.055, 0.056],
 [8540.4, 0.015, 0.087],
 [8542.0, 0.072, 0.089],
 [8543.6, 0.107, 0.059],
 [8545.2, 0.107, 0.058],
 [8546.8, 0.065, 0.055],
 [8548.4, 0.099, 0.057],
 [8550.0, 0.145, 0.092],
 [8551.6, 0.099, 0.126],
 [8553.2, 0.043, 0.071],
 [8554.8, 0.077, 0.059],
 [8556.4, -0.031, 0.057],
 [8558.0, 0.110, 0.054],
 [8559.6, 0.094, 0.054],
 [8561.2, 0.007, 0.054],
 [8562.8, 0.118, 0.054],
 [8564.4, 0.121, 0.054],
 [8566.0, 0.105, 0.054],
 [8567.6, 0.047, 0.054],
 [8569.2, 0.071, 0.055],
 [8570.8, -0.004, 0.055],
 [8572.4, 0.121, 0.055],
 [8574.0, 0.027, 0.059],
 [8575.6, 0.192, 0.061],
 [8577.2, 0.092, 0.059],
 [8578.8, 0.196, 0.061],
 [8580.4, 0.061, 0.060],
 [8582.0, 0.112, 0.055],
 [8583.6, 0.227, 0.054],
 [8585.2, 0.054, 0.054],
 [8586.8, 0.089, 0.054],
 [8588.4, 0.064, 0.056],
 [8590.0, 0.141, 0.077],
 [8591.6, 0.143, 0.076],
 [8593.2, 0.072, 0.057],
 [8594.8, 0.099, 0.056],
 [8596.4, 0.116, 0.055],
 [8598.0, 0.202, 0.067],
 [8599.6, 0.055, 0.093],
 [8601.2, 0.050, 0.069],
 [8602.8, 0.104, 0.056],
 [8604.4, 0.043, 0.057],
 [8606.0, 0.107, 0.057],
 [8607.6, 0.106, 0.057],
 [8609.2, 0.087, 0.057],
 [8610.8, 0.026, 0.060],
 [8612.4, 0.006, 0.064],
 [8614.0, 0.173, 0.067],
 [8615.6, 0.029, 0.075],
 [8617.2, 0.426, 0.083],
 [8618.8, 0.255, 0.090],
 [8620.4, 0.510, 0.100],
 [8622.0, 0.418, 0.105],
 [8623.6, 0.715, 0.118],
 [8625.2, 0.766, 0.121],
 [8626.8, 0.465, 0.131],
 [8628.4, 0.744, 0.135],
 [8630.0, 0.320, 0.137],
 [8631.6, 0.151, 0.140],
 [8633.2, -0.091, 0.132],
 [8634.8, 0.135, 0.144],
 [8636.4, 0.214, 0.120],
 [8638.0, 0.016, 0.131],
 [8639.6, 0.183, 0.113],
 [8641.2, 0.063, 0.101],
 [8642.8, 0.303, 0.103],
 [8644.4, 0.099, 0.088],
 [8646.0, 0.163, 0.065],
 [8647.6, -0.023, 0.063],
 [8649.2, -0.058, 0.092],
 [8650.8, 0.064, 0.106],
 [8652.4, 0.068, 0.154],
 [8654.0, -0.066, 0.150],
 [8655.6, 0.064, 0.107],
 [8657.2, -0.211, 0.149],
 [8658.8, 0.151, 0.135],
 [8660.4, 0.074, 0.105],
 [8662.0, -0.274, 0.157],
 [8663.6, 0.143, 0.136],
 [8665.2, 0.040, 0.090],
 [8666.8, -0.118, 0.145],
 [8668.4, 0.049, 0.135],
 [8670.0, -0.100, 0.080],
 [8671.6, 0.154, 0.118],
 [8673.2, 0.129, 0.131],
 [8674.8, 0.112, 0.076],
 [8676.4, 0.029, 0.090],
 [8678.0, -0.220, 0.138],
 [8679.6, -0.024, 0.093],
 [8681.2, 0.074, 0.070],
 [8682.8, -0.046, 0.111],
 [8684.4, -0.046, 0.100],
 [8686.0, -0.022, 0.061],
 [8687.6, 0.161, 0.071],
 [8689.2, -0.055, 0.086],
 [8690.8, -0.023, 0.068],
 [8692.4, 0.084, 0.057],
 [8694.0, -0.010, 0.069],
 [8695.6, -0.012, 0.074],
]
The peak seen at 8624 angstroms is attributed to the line [O II]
